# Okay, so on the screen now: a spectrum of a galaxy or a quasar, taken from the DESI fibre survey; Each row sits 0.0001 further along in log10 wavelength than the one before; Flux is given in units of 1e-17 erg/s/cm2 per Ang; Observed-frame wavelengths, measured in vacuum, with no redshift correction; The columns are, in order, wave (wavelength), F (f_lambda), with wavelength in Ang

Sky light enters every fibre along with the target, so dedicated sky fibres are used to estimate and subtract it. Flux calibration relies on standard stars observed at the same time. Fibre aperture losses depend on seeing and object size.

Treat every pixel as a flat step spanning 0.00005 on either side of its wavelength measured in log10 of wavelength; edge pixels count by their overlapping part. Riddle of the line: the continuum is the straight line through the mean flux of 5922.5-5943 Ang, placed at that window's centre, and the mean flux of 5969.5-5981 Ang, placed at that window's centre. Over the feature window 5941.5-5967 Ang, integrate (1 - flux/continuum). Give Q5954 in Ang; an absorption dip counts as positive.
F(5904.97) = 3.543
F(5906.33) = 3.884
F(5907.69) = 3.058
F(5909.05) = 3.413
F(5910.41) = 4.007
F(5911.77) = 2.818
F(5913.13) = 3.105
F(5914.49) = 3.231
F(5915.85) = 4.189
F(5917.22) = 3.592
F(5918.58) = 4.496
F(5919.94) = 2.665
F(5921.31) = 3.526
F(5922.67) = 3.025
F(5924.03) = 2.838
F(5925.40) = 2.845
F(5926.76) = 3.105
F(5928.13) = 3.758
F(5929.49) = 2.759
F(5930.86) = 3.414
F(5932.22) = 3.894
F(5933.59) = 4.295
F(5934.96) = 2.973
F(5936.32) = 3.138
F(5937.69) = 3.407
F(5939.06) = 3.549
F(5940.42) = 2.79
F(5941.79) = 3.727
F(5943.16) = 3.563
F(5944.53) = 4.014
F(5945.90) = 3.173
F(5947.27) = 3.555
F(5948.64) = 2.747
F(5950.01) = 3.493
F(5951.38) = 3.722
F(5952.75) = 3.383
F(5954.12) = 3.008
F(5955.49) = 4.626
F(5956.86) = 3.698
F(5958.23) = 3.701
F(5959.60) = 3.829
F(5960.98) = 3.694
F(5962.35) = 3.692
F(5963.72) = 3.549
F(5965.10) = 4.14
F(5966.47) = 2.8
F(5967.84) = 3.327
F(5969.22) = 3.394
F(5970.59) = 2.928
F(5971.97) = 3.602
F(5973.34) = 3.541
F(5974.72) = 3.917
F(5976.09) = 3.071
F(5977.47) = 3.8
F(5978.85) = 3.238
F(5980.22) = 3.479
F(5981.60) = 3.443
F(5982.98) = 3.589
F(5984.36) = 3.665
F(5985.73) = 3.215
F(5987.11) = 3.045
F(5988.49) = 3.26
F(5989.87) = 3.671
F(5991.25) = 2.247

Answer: -1.6 Ang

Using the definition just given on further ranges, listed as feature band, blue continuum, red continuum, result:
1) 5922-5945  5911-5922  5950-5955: 0.6 Ang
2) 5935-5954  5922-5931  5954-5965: 0.5 Ang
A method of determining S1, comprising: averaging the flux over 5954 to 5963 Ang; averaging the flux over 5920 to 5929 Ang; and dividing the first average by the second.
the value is 1.21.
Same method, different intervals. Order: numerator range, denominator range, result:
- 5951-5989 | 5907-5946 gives 1.03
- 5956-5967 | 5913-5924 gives 1.06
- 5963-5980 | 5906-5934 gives 1.01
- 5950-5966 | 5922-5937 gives 1.13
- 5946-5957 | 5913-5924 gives 1.01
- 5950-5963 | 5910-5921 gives 1.06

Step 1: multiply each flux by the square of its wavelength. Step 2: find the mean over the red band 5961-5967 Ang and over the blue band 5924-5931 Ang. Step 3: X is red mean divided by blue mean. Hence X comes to 1.16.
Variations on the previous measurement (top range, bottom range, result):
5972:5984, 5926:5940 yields 1.05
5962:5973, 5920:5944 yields 1.05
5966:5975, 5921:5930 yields 1.09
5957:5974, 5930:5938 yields 1.01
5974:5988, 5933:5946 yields 1.01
